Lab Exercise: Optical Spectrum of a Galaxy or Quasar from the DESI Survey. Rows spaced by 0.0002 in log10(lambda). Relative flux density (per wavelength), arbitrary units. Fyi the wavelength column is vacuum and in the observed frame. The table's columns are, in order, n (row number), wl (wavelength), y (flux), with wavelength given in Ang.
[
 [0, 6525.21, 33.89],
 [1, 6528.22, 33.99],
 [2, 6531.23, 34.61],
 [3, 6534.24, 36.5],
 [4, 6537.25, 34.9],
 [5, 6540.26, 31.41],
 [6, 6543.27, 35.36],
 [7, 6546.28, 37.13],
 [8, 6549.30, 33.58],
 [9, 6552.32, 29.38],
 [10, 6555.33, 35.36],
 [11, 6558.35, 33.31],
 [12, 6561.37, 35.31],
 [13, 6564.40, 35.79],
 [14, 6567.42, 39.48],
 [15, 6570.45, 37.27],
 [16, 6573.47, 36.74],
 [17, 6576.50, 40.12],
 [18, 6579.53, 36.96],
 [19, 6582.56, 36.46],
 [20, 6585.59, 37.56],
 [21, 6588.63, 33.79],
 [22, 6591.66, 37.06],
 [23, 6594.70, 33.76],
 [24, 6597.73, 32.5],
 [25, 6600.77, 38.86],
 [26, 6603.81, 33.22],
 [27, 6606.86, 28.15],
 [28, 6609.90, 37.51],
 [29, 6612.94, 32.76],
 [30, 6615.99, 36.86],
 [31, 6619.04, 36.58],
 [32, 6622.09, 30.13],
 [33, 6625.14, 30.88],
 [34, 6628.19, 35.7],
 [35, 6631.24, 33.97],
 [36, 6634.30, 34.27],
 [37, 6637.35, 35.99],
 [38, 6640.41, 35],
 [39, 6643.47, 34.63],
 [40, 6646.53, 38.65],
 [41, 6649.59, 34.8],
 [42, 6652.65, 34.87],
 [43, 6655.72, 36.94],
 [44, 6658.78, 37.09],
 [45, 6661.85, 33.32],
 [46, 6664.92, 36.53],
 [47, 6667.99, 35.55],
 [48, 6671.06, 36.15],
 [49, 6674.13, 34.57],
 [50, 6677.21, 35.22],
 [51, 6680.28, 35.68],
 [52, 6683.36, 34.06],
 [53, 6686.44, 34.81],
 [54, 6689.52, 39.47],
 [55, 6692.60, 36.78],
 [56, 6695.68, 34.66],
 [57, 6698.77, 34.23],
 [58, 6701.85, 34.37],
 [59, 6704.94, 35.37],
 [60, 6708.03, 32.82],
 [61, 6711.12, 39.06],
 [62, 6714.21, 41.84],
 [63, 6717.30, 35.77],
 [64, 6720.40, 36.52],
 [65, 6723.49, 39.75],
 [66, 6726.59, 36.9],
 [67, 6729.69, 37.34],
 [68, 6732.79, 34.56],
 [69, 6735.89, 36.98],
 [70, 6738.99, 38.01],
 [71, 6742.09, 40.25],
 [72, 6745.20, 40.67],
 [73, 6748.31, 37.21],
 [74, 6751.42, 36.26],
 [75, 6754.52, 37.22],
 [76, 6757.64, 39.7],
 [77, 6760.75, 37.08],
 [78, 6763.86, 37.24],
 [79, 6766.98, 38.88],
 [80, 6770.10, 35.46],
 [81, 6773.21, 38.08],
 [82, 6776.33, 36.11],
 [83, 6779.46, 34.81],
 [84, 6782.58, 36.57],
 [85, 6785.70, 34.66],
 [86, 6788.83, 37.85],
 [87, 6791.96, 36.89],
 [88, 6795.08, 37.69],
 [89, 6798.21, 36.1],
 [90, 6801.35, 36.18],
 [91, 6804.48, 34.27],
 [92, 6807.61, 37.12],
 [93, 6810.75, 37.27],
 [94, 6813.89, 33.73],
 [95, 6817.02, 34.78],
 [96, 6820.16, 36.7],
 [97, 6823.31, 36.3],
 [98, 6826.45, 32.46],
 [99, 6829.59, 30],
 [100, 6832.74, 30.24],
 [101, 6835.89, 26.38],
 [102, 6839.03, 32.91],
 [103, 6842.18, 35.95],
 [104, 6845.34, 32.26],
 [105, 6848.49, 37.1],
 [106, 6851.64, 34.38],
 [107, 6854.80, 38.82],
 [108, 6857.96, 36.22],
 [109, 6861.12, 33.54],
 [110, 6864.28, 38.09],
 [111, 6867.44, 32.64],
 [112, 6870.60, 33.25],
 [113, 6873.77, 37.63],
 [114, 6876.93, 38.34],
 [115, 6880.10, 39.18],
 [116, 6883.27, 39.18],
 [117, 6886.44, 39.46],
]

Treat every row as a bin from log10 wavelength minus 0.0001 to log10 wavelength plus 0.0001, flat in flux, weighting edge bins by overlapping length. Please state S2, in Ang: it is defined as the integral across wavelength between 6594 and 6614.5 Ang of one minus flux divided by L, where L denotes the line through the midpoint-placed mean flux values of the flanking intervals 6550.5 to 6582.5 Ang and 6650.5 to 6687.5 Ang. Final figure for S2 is 1.1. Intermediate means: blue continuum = 36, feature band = 33.8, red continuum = 35.4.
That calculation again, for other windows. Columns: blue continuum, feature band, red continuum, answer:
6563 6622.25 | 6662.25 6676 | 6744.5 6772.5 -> 0.42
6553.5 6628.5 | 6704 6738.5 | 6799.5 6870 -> -2.23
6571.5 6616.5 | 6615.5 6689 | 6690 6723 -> 1.65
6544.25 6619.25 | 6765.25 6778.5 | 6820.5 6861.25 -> -1.12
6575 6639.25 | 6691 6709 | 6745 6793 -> 0.68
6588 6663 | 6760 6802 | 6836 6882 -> -1.76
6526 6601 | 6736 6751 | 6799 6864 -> -1.67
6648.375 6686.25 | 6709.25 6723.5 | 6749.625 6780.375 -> -0.81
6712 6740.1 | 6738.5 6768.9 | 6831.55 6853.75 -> -1.47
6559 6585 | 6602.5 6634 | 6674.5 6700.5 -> 2.50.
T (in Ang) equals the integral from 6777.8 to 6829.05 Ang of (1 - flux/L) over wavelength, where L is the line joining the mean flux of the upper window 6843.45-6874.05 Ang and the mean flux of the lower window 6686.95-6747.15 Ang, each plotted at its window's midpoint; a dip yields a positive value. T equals 0.4 Ang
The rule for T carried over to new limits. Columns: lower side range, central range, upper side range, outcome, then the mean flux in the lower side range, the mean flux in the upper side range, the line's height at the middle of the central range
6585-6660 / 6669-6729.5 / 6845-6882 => -1.7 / 34.8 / 36.1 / 35.2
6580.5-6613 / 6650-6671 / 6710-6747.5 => 0.4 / 34.8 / 38.1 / 36.4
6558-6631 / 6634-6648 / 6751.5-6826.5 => -0.1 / 35.3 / 36.5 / 35.6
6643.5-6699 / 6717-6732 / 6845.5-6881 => -0.6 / 35.7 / 36.1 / 35.8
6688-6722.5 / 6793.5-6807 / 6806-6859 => -0.5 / 36.5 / 34.3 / 34.8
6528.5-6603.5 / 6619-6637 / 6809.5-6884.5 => 0.9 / 35.5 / 34.9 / 35.4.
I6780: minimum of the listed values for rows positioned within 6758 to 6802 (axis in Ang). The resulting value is 34.66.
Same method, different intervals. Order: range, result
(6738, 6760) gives 36.26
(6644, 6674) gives 33.32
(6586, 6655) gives 28.15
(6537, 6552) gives 31.41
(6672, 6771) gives 32.82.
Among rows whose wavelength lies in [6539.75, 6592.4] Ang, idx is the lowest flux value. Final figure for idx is 29.38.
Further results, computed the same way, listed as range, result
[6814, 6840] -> 26.38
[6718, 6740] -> 34.56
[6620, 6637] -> 30.13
